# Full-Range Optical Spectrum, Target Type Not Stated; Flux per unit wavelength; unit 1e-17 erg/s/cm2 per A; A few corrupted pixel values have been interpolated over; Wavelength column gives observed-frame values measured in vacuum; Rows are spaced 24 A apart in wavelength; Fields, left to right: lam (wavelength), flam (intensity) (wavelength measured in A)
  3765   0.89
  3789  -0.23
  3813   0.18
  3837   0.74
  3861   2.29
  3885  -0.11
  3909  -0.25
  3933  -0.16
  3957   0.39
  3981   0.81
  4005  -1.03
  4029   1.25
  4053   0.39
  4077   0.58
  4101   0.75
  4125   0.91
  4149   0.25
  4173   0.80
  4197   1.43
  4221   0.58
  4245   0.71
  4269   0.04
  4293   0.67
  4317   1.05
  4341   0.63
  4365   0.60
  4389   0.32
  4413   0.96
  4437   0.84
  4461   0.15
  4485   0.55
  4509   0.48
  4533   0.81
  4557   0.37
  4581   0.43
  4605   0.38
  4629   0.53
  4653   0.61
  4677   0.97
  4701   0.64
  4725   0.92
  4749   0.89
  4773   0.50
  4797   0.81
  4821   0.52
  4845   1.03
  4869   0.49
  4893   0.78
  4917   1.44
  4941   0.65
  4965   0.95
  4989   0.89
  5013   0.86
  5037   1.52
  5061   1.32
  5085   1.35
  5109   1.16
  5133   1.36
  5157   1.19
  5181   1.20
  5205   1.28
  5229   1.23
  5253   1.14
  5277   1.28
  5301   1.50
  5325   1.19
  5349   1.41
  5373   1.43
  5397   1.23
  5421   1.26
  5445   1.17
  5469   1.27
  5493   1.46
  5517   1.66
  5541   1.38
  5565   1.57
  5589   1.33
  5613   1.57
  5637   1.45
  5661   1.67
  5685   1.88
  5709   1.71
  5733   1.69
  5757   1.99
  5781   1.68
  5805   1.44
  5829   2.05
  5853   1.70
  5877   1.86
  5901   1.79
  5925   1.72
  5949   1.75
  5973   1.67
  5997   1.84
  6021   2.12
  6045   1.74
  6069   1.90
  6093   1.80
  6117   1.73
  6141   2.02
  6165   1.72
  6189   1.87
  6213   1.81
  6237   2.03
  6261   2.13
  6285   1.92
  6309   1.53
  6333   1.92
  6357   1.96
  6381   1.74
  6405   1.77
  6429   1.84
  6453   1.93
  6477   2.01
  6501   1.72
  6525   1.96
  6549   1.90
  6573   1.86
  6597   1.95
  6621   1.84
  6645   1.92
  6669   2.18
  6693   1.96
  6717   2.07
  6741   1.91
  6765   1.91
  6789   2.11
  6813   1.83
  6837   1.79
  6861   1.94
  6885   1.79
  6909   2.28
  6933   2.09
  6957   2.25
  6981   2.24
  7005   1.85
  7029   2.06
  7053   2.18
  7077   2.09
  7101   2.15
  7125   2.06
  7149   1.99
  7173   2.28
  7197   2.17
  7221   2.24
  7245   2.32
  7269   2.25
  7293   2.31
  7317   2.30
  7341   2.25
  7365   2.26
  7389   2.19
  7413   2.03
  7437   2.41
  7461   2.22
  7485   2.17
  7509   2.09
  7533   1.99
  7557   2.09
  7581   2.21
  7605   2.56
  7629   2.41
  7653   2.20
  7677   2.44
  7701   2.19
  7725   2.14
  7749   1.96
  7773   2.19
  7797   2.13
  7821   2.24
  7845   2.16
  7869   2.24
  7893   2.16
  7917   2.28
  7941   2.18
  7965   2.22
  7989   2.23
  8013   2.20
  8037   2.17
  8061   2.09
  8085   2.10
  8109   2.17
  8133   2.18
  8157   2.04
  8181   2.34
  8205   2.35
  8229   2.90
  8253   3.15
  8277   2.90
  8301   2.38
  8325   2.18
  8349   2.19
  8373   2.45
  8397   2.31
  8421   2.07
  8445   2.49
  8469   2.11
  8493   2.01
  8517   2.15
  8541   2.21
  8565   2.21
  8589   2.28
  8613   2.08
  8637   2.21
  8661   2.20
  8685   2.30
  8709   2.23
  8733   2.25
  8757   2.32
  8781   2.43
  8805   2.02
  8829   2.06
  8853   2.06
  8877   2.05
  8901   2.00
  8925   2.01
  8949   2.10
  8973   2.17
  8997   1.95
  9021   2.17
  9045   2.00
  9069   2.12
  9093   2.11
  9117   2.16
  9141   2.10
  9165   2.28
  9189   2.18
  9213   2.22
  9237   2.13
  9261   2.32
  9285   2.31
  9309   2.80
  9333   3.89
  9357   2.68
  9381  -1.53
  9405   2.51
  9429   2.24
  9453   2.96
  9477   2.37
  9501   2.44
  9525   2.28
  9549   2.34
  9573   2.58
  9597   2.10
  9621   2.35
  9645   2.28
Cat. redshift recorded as 0.255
